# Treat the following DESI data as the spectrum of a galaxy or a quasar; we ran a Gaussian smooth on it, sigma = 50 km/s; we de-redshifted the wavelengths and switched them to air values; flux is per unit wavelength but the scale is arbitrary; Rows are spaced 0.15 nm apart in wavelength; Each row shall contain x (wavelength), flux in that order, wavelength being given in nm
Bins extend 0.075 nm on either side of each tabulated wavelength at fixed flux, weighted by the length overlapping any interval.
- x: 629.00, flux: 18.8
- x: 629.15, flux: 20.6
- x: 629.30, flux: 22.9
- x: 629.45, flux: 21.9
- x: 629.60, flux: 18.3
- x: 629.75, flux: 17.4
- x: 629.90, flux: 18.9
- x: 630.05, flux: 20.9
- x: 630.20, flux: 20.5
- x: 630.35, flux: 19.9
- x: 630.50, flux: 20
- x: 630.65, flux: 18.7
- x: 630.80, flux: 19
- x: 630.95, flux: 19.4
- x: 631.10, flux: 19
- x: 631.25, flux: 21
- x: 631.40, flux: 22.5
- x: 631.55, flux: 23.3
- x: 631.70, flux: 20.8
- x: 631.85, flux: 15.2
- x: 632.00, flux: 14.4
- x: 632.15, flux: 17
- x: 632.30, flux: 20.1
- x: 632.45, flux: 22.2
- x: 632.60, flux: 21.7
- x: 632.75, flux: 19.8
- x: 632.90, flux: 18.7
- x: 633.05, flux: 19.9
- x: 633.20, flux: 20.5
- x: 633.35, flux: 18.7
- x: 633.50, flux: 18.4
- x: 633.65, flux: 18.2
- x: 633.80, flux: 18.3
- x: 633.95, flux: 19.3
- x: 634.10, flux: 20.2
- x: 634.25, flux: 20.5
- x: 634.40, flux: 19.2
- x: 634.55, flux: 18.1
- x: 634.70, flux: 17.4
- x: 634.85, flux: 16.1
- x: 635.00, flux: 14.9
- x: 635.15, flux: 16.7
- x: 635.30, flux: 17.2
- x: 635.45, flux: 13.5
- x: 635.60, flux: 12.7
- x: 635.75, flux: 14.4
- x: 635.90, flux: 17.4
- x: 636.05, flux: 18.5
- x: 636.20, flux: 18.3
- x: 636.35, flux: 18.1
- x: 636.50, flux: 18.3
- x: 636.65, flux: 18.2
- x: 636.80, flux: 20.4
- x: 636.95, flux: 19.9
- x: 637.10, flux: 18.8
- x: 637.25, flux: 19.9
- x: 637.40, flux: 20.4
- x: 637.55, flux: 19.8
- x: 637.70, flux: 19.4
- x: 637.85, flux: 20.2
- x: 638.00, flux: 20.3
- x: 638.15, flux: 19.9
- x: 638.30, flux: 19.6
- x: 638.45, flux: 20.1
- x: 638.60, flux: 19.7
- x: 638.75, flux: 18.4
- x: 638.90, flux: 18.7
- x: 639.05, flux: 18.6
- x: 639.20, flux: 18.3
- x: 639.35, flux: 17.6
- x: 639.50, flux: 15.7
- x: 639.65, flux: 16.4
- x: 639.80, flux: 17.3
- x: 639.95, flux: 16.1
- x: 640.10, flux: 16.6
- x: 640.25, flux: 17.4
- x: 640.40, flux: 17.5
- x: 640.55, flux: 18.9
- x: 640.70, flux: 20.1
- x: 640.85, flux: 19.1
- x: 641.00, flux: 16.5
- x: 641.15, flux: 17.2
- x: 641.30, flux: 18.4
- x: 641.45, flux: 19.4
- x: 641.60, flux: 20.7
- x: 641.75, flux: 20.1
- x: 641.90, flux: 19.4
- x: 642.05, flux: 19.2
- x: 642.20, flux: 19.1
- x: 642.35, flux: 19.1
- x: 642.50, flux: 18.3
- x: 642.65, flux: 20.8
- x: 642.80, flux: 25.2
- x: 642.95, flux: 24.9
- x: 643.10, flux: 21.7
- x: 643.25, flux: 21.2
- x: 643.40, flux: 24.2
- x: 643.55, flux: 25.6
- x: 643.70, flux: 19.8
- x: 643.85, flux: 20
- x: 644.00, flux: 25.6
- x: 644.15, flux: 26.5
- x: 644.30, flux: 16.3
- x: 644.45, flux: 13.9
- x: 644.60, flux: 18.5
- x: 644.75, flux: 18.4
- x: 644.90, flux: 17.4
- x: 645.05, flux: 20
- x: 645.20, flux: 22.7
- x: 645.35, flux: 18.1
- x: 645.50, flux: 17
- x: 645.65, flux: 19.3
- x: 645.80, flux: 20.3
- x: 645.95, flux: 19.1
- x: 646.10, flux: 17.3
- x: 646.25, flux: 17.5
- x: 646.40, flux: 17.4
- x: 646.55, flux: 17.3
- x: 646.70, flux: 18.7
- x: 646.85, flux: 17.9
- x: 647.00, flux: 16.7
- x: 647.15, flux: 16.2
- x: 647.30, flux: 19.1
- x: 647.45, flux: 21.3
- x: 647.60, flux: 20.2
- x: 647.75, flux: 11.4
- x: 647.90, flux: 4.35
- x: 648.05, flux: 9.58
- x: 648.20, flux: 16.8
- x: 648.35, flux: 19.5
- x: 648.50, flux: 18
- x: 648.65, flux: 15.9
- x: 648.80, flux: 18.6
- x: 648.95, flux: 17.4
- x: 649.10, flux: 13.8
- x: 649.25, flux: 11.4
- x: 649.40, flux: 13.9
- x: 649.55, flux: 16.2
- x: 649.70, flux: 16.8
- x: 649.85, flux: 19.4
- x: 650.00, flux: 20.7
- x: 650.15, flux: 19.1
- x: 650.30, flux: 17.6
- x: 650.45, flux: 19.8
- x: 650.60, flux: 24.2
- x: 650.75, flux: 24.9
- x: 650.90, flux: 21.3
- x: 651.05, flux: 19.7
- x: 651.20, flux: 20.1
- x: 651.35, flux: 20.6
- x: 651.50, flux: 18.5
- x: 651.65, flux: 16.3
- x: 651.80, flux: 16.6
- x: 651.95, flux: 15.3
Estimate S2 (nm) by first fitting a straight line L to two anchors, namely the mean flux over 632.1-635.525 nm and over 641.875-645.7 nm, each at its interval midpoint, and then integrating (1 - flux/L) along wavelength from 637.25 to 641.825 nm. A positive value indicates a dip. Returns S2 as 0.24 nm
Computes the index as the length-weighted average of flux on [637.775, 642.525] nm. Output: 18.6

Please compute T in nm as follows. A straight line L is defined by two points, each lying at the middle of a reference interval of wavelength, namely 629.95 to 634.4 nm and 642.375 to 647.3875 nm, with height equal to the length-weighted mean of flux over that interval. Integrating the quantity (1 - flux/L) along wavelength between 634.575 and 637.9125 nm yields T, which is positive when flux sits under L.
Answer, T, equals 0.32 nm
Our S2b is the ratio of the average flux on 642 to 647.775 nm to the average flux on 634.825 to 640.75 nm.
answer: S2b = 1.09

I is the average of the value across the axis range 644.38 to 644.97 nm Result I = 17.1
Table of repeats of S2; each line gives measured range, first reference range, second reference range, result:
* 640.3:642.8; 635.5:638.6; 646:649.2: -0.203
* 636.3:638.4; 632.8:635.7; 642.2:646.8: -0.120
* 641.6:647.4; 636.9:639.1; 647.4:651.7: -0.421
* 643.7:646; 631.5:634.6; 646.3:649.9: -0.374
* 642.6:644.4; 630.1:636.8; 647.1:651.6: -0.465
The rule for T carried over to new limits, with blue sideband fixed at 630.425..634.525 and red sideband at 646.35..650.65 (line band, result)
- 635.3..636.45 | 0.16 nm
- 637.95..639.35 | -0.06 nm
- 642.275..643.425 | -0.26 nm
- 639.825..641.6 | 0.01 nm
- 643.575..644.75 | -0.18 nm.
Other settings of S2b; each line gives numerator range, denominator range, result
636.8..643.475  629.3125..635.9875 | 1.03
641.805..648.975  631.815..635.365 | 1.02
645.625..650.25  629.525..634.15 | 0.86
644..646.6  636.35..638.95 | 0.97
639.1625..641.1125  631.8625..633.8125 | 0.92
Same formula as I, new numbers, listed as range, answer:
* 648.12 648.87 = 17.7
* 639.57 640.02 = 16.6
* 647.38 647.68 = 20.6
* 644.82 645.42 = 19.6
